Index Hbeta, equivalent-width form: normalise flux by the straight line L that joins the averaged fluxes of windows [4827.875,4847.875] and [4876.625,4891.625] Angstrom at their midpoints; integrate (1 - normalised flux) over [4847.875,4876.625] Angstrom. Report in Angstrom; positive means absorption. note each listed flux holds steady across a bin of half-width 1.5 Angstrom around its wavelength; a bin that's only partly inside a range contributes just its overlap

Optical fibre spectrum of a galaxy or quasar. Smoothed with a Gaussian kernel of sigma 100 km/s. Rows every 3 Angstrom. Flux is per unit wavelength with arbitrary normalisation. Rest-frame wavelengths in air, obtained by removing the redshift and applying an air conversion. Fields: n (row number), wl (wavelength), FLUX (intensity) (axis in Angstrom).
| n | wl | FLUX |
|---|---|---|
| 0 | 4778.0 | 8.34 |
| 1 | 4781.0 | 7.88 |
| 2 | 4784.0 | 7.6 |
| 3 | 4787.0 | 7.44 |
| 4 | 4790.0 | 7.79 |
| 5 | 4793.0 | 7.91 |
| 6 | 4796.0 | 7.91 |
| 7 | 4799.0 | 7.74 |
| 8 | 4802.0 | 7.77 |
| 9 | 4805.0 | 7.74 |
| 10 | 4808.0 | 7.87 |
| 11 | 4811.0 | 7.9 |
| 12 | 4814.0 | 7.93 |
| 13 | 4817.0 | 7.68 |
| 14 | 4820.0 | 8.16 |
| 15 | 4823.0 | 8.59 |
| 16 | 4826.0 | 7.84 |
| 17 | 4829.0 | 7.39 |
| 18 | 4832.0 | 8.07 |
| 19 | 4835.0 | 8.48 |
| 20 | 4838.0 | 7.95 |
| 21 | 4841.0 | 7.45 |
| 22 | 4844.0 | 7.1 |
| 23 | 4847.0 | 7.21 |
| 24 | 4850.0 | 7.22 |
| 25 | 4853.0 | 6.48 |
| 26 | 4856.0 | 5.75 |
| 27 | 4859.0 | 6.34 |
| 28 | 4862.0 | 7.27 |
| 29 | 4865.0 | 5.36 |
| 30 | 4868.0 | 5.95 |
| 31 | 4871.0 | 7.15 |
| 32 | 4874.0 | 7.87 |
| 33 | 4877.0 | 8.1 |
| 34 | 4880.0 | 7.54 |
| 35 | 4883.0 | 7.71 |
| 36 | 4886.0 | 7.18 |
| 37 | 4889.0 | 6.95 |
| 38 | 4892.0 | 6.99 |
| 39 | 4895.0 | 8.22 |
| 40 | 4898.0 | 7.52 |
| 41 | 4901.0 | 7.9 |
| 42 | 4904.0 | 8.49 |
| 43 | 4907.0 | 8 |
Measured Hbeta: 3.3 Angstrom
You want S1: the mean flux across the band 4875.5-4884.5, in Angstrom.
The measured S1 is 7.78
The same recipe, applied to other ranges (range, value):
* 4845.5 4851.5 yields 7.21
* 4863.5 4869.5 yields 5.66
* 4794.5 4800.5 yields 7.83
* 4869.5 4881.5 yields 7.67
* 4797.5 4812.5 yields 7.8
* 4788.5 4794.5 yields 7.85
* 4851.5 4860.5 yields 6.19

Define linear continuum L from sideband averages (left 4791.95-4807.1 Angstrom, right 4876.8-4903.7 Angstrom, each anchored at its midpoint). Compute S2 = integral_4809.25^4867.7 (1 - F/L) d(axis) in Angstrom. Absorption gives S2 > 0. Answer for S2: 2.79 Angstrom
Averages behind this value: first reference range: 7.81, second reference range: 7.58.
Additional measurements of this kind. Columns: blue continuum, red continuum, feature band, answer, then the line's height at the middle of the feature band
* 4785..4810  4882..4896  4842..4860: 1.97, 7.54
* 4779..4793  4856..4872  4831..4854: -2.68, 6.71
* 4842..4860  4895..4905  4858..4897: 1.39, 7.4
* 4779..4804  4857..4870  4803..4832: -2.79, 7.22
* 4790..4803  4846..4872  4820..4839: -2.50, 7.13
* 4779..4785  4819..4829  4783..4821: 0.63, 7.93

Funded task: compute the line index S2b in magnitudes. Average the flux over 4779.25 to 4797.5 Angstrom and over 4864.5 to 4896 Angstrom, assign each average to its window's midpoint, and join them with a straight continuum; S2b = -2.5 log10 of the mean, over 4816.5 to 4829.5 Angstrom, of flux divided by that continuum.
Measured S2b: -0.06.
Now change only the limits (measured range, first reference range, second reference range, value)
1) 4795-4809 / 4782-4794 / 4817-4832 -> -0.001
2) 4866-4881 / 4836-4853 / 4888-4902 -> 0.029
